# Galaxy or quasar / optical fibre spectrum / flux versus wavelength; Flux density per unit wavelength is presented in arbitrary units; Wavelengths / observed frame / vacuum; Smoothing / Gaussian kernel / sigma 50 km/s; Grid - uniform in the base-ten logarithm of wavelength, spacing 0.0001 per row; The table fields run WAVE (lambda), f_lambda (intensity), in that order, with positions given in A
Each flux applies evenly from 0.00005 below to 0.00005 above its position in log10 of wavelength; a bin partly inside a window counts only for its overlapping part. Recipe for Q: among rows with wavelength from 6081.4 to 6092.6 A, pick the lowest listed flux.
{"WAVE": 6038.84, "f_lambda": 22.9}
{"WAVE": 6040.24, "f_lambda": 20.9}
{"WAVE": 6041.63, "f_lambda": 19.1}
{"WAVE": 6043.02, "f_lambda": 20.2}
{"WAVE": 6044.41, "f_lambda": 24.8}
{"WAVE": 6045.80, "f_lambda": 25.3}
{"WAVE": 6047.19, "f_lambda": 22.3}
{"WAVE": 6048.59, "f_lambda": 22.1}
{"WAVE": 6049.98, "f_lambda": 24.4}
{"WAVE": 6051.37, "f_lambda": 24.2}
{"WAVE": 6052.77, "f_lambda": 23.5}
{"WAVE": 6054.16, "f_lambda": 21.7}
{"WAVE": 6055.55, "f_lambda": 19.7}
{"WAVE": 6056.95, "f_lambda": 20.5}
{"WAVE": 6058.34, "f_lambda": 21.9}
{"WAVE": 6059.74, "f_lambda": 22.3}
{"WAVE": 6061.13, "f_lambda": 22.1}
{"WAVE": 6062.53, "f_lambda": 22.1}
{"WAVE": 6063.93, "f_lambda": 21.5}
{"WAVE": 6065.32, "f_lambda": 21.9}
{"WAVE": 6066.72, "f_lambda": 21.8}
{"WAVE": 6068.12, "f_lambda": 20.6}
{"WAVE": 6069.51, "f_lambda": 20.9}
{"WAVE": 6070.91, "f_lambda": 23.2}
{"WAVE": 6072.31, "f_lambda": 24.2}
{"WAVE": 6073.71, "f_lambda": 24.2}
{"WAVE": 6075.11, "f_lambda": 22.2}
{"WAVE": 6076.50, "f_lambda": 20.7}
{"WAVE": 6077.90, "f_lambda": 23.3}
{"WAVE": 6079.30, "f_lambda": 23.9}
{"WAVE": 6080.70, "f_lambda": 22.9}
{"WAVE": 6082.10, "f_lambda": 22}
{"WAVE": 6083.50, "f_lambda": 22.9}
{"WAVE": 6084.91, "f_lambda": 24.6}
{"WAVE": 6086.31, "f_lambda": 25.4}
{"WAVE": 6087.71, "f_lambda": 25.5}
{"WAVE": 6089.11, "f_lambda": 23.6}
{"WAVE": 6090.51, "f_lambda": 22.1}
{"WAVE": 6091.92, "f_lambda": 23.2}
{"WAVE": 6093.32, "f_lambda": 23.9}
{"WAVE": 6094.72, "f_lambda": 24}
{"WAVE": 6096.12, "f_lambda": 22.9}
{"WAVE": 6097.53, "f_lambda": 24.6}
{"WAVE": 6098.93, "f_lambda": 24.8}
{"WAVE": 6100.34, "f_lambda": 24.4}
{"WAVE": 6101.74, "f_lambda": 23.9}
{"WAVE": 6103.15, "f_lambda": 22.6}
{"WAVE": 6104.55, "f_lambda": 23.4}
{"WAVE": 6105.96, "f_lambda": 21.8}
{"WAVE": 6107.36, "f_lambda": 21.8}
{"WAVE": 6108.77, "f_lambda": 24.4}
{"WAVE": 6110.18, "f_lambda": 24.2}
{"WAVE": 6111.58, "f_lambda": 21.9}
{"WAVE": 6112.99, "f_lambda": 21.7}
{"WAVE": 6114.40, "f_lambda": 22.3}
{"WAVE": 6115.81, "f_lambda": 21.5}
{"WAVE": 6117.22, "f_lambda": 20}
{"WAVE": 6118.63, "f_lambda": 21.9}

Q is 22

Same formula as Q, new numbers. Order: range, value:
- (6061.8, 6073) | 20.6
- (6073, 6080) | 20.7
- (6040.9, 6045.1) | 19.1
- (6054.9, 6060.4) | 19.7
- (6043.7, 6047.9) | 22.3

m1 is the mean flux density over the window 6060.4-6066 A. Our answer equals 21.9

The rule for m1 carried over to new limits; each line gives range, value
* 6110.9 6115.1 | 21.9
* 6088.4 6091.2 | 22.9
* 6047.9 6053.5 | 23.6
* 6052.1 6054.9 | 22.6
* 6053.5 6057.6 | 20.6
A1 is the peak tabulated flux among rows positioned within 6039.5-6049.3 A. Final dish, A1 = 25.3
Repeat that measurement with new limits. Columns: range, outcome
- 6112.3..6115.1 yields 22.3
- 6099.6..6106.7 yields 24.4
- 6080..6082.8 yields 22.9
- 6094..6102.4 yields 24.8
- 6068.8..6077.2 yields 24.2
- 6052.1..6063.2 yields 23.5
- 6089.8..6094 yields 23.9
